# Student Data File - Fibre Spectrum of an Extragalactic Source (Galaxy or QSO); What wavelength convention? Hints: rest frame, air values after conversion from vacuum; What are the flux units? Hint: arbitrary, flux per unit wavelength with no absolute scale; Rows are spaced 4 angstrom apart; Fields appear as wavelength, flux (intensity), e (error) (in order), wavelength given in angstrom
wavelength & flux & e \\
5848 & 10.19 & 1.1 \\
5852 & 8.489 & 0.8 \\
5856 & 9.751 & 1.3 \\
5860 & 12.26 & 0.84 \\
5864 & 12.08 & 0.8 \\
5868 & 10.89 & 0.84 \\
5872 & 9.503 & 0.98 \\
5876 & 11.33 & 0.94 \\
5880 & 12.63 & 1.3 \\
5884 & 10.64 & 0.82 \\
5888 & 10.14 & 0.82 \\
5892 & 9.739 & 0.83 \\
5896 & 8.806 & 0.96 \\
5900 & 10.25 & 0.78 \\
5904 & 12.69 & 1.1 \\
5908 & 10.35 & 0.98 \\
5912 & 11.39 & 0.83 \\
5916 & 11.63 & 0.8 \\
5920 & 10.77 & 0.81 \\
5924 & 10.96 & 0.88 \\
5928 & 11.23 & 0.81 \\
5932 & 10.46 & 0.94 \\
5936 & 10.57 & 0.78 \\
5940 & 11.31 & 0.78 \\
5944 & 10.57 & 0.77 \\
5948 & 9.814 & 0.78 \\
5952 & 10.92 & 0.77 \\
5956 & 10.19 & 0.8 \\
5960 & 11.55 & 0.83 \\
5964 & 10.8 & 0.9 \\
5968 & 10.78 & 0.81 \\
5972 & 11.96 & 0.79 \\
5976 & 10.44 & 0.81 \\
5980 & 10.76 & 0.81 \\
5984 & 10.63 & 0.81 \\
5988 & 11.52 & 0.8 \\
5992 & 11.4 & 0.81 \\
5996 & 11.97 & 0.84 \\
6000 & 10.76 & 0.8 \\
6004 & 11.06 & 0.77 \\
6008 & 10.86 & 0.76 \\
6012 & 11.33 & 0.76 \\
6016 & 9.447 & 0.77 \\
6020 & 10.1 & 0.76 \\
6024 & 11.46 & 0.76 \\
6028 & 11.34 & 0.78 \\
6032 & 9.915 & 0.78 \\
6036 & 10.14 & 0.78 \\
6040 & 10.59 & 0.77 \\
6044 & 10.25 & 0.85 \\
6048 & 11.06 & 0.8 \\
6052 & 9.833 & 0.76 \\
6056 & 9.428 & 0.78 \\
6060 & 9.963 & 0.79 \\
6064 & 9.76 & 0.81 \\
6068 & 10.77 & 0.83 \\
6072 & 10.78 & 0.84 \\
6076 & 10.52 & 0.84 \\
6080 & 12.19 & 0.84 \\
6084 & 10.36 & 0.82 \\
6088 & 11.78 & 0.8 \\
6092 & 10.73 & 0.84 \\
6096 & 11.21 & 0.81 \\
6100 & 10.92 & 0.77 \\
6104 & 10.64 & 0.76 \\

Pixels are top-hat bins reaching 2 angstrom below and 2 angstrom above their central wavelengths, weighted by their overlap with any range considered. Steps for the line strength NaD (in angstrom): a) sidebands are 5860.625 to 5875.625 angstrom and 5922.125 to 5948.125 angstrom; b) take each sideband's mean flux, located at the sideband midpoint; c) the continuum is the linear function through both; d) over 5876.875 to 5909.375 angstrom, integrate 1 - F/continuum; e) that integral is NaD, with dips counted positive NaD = 0.7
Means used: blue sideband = 11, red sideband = 10.8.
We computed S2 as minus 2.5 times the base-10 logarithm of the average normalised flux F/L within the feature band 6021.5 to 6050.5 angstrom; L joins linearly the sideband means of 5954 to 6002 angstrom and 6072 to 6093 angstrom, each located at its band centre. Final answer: 0.04 mag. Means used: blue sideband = 11.1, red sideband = 11.1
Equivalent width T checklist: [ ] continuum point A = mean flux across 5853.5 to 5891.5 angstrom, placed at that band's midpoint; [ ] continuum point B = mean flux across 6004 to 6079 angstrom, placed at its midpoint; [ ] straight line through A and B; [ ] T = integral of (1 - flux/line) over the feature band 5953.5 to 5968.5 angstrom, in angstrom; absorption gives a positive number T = -0.2 angstrom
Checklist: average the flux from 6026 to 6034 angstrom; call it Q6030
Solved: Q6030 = 10.6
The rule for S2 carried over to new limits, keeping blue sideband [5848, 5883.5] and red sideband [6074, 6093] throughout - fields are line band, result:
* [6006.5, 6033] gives 0.04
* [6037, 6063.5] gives 0.09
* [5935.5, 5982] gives 0.01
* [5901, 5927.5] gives -0.04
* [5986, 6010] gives -0.02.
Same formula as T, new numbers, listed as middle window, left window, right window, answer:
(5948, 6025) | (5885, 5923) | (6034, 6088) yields -2.5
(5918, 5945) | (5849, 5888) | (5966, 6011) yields 0.3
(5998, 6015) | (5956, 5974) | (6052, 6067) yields -0.6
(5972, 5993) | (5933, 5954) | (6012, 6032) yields -0.8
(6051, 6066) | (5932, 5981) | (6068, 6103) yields 1.7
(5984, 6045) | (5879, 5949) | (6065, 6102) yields 0.5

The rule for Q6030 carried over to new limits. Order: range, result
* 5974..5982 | 10.6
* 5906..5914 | 10.9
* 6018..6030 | 11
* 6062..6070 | 10.3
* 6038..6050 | 10.6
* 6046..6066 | 10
